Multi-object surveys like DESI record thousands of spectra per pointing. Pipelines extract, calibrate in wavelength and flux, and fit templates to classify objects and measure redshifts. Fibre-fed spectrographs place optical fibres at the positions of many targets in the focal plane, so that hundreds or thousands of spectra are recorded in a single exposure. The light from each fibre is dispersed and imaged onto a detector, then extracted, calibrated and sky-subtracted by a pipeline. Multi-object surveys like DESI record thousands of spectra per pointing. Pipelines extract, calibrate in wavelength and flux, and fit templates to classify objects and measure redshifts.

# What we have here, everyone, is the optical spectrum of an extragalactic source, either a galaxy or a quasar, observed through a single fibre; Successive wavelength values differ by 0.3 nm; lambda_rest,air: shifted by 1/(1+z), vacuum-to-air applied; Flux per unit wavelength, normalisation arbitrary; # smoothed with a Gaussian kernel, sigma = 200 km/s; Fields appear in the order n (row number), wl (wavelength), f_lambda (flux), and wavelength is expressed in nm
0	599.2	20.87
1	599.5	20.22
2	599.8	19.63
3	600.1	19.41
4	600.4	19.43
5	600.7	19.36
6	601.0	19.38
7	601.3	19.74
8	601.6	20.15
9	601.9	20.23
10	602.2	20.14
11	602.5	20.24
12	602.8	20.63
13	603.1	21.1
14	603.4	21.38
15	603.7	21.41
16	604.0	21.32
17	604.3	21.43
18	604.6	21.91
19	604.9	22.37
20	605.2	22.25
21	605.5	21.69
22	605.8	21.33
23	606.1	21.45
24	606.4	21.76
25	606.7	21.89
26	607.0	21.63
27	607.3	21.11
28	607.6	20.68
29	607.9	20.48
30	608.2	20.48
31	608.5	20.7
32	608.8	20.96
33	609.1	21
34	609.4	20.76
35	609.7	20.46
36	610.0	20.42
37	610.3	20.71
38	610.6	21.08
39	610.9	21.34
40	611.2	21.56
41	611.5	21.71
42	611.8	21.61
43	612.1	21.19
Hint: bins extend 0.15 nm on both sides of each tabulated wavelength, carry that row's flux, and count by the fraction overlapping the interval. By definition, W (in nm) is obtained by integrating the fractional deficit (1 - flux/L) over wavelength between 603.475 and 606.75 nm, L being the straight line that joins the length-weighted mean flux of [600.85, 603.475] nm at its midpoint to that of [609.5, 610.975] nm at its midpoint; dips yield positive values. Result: -0.196 nm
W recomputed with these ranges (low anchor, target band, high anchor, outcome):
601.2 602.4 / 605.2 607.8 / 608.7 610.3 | -0.13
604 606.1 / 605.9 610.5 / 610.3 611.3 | 0.11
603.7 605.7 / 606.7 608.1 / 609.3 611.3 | 0.02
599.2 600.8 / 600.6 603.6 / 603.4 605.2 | 0.06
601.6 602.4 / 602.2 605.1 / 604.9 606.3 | -0.05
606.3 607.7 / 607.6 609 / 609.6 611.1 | 0.03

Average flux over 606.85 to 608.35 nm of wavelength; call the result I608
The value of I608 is 20.9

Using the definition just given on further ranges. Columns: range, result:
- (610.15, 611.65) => 21.3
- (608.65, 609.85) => 20.8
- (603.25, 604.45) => 21.4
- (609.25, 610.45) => 20.6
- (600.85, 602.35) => 19.9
